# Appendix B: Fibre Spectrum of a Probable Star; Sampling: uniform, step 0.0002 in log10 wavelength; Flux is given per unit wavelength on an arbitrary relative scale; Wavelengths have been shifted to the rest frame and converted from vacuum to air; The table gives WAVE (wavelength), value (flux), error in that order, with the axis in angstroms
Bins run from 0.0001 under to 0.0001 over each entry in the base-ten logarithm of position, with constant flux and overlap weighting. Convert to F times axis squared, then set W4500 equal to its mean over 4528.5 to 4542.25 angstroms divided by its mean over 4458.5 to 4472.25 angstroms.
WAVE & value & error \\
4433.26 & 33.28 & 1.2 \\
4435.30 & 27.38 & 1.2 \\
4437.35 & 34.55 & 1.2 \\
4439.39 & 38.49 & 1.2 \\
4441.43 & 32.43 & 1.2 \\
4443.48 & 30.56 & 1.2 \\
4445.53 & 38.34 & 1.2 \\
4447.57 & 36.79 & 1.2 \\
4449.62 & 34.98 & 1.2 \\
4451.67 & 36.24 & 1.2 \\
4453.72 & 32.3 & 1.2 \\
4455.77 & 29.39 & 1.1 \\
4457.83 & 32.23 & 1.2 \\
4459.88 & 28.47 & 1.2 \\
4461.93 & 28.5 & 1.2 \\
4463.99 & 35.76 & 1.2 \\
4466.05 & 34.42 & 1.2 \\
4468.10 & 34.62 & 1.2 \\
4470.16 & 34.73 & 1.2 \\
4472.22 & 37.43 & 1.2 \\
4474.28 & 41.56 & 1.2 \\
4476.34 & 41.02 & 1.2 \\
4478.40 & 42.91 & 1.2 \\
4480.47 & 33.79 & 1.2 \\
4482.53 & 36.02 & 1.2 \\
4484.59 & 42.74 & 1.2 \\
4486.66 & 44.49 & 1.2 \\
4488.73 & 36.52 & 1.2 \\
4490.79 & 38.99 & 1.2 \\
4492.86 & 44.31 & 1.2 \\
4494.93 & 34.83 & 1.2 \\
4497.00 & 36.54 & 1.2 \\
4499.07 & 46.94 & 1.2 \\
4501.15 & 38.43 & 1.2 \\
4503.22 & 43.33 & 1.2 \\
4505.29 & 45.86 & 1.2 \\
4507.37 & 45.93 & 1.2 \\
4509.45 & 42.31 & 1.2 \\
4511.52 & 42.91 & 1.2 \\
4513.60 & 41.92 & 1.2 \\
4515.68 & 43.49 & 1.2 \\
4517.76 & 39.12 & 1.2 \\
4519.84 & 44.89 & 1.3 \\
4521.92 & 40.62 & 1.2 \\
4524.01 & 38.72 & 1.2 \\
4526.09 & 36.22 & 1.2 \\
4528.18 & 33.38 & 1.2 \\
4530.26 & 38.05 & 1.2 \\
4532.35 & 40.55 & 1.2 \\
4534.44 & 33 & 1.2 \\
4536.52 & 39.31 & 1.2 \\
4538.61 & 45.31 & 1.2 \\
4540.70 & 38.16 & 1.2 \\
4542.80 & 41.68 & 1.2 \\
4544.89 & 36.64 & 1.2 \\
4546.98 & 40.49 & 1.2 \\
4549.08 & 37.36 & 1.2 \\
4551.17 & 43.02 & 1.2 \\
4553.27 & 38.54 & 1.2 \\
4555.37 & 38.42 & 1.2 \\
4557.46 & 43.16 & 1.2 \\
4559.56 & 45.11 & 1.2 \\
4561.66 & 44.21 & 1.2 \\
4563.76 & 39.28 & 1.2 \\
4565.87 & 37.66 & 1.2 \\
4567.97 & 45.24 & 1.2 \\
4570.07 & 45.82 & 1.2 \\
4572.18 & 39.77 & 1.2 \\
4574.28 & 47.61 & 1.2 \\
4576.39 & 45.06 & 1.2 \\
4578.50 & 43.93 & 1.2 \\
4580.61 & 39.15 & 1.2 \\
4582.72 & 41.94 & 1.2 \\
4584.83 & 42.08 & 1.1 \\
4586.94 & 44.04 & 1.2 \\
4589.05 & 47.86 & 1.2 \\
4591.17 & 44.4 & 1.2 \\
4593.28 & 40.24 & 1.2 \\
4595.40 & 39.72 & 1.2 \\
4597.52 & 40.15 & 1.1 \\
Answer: 1.21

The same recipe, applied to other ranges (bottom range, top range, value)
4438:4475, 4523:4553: 1.17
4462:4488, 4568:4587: 1.20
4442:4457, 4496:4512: 1.29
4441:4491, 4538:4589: 1.22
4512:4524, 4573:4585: 1.07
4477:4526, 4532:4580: 1.03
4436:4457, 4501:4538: 1.22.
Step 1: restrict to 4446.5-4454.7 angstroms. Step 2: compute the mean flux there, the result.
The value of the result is 35.1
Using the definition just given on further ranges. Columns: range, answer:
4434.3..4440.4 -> 33.5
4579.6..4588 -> 41.8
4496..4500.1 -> 41.8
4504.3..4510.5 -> 44.7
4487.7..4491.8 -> 37.8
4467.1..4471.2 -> 34.7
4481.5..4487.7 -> 41.1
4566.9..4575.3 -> 44.6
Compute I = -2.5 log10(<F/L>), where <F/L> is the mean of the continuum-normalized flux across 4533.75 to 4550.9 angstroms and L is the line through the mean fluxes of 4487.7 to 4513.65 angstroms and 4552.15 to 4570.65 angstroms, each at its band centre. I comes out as 0.06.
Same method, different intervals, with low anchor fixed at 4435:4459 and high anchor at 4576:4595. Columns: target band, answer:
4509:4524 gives -0.10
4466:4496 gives -0.08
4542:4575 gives -0.01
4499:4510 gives -0.16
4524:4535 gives 0.08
